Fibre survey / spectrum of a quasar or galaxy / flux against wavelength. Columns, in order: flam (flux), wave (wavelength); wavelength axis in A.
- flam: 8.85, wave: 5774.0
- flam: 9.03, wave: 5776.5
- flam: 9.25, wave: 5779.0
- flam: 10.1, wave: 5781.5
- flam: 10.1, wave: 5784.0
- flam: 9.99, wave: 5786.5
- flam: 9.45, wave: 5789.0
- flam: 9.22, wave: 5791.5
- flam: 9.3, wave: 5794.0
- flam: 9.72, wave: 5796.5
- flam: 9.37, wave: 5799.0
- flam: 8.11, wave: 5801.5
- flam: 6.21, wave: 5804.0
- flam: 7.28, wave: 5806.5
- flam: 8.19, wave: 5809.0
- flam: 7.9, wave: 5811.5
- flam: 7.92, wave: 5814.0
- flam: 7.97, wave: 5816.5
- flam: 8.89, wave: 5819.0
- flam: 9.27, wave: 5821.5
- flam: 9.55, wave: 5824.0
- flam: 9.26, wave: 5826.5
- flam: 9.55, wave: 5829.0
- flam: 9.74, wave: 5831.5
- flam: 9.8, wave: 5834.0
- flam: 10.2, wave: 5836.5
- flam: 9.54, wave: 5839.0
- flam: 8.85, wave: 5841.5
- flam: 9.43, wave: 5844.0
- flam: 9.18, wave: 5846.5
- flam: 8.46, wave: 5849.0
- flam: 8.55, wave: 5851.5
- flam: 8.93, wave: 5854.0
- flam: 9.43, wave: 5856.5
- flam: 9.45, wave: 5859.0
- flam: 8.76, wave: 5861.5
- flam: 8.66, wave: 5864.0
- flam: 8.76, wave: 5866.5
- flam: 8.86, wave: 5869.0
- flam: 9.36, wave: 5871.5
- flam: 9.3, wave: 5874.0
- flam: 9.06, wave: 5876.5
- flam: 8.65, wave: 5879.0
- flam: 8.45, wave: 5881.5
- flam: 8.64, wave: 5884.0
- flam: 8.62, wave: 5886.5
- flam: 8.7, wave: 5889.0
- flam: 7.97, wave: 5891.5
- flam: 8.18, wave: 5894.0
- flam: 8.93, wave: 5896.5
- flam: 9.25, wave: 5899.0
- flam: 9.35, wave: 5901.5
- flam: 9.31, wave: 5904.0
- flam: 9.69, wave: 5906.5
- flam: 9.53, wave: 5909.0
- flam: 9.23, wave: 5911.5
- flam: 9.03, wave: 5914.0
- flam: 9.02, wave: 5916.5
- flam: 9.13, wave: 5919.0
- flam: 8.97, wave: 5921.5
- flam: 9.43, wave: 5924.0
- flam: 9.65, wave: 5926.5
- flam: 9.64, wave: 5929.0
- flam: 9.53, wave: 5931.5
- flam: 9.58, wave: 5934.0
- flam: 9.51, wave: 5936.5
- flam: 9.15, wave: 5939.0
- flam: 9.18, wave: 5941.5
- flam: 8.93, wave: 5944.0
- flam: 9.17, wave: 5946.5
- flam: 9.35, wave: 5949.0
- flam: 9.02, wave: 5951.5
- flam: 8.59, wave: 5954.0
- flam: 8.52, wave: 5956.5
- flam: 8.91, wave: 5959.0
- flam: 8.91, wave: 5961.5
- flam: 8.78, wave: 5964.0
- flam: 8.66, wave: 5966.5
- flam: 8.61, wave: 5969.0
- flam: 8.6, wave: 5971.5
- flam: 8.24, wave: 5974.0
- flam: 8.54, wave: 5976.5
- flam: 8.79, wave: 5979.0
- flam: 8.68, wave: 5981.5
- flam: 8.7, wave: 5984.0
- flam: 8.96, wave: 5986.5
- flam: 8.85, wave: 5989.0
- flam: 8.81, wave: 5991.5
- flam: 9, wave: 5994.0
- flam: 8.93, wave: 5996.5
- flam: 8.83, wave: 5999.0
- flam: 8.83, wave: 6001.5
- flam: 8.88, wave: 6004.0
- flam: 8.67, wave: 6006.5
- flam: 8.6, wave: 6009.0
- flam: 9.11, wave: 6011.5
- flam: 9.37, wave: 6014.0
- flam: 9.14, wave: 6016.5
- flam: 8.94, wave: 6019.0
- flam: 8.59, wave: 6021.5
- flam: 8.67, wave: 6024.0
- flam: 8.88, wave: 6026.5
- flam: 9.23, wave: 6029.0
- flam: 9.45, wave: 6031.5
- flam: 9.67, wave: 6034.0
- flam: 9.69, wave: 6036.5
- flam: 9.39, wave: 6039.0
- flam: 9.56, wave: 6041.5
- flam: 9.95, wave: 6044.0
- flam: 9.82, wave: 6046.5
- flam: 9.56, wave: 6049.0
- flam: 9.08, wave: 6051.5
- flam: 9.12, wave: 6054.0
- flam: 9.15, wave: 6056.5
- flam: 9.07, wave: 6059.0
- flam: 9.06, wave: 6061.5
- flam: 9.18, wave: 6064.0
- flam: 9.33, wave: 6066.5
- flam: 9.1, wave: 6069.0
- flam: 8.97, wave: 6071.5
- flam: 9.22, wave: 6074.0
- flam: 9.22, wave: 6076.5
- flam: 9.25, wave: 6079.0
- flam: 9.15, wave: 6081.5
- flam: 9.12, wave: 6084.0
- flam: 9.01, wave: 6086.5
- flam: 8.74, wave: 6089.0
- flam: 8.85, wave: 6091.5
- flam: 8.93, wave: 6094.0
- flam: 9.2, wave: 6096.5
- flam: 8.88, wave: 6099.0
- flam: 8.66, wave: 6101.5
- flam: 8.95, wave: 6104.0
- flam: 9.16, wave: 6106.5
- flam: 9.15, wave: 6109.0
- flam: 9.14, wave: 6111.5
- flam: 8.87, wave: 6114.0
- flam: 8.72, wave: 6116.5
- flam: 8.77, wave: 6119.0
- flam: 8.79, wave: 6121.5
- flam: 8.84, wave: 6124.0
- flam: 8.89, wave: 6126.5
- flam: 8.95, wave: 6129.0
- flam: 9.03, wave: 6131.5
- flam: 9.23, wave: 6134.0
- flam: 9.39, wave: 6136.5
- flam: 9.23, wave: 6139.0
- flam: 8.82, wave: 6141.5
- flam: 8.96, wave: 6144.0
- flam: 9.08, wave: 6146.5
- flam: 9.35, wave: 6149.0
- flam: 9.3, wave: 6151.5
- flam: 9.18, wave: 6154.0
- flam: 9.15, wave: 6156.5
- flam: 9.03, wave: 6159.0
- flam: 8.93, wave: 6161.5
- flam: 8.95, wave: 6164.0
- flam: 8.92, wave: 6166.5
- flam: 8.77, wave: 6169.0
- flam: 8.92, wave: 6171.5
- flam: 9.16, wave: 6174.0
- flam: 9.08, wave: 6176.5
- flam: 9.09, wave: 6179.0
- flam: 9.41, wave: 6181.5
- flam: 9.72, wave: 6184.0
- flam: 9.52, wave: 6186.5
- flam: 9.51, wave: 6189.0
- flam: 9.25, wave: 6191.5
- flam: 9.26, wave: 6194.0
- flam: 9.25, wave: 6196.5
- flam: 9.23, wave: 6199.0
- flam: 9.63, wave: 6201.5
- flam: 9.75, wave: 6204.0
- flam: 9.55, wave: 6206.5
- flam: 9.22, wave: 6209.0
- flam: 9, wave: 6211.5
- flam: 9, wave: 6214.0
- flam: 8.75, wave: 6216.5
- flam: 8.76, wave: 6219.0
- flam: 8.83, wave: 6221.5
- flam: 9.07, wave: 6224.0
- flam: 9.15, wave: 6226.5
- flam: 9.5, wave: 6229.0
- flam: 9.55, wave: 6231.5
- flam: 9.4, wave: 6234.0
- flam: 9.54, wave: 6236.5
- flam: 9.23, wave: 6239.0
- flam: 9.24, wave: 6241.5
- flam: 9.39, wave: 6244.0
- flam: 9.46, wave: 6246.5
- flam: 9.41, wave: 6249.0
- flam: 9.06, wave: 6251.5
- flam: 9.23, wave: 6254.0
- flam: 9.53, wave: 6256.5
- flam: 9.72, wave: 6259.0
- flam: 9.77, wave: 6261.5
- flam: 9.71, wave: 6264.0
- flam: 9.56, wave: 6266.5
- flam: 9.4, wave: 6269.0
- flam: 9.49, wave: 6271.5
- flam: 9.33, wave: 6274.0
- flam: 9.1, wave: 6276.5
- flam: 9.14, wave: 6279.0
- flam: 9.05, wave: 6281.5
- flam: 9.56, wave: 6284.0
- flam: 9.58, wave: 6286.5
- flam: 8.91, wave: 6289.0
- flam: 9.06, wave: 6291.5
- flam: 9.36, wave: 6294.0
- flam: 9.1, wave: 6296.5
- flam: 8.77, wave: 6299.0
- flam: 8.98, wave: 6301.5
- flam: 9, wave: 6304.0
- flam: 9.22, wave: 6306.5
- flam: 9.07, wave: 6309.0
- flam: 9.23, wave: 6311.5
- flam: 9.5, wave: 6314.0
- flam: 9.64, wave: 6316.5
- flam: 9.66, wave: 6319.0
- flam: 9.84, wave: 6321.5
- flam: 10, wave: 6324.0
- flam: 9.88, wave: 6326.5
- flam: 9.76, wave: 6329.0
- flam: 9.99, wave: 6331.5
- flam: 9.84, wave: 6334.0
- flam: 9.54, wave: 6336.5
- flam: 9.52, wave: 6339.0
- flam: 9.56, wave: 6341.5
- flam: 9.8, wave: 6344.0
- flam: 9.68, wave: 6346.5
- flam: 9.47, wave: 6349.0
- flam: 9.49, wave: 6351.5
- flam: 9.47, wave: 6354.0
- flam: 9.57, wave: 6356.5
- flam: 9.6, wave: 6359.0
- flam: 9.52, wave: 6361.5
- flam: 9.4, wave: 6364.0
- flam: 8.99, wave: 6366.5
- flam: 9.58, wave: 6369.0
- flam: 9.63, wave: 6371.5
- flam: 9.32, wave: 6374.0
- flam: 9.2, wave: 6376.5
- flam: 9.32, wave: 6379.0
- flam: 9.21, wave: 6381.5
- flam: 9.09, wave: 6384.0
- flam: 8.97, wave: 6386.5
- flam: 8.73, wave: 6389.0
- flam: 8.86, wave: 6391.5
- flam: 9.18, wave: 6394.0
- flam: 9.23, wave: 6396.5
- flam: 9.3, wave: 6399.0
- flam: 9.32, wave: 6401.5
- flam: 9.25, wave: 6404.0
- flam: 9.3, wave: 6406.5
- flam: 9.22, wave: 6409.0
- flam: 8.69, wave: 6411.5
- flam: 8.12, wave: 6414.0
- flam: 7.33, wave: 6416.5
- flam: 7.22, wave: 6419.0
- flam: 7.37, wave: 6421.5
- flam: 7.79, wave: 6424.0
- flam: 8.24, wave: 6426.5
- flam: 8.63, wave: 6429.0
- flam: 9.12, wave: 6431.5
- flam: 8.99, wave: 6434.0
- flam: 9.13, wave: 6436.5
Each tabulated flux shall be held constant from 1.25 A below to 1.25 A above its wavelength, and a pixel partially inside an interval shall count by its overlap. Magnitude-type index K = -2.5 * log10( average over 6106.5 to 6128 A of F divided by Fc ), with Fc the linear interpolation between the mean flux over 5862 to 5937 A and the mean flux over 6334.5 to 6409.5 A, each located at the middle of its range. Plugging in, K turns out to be 0.03 mag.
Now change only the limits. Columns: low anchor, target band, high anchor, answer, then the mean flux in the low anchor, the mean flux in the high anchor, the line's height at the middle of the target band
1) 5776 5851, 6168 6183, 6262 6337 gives 0.03 mag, 9.02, 9.41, 9.31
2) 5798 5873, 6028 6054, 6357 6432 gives -0.08 mag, 8.85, 8.9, 8.87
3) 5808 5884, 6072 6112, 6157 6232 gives 0.01 mag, 8.99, 9.19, 9.13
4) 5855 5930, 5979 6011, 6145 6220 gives 0.03 mag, 9.03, 9.19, 9.09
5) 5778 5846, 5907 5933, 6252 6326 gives -0.03 mag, 9.04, 9.36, 9.12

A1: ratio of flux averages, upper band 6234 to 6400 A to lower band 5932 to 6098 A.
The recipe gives 1.0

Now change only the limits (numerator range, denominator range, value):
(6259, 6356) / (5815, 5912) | 1.04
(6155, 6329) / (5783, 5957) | 1.03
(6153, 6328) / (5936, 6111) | 1.03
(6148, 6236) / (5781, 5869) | 1.02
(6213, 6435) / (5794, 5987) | 1.03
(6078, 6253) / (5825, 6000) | 1.01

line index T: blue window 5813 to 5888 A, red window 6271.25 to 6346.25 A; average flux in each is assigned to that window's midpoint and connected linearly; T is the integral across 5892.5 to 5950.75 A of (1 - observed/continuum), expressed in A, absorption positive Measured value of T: -0.9 A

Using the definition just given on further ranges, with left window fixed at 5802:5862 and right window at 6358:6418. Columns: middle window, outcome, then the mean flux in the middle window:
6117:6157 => -0.3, 9.05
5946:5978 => 0.5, 8.75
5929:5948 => -0.9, 9.32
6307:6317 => -0.3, 9.33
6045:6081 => -1.1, 9.23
